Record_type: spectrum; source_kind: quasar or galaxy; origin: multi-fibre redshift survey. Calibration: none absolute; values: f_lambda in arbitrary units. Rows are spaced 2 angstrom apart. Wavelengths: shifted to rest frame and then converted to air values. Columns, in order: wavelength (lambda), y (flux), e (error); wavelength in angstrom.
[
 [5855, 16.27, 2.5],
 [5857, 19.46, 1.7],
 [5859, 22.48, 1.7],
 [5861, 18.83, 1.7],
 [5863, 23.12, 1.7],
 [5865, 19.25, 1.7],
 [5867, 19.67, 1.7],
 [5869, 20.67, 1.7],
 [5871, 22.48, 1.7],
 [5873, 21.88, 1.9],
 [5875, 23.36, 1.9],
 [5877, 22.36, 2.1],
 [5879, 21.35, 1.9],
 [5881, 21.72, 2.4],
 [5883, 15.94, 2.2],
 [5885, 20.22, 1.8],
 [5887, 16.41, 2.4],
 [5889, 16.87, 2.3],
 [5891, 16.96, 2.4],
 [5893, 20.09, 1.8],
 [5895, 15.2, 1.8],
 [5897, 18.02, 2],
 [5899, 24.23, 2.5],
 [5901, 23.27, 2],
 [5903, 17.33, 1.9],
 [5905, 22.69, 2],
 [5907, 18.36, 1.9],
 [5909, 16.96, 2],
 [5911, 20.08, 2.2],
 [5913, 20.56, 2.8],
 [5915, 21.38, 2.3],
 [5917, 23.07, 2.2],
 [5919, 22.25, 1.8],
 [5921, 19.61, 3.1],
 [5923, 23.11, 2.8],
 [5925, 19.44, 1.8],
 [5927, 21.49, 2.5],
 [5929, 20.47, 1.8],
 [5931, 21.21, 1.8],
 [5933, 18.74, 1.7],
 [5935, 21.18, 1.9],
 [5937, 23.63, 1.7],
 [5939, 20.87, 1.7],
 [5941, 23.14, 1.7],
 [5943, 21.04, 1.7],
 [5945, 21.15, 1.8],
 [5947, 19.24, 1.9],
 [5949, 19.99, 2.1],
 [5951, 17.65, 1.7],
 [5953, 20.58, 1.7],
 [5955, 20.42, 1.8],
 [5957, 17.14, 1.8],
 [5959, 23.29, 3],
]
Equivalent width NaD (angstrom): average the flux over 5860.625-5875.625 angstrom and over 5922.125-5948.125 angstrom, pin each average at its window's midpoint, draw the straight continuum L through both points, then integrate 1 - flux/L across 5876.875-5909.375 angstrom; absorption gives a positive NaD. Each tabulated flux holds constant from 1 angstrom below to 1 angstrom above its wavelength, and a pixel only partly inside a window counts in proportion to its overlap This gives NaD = 2.9 angstrom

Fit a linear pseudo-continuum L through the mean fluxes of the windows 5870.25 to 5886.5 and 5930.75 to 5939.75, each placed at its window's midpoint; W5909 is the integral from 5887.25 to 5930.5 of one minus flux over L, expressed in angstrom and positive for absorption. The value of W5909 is 2.2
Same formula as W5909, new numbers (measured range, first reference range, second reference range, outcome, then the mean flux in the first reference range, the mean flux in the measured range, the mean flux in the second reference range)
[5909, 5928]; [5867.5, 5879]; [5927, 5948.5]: 0.30 angstrom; 22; 21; 21.1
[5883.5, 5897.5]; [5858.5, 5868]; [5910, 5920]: 2.29 angstrom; 20.6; 17.6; 21.5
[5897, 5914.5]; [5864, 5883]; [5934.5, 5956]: 0.55 angstrom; 21.1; 20.3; 20.8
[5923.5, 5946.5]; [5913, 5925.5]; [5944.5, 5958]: -0.77 angstrom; 21.5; 21.1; 19.4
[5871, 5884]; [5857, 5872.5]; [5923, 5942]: -0.17 angstrom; 20.9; 21.2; 21.2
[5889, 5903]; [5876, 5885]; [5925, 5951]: 0.82 angstrom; 20.3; 19.3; 20.8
